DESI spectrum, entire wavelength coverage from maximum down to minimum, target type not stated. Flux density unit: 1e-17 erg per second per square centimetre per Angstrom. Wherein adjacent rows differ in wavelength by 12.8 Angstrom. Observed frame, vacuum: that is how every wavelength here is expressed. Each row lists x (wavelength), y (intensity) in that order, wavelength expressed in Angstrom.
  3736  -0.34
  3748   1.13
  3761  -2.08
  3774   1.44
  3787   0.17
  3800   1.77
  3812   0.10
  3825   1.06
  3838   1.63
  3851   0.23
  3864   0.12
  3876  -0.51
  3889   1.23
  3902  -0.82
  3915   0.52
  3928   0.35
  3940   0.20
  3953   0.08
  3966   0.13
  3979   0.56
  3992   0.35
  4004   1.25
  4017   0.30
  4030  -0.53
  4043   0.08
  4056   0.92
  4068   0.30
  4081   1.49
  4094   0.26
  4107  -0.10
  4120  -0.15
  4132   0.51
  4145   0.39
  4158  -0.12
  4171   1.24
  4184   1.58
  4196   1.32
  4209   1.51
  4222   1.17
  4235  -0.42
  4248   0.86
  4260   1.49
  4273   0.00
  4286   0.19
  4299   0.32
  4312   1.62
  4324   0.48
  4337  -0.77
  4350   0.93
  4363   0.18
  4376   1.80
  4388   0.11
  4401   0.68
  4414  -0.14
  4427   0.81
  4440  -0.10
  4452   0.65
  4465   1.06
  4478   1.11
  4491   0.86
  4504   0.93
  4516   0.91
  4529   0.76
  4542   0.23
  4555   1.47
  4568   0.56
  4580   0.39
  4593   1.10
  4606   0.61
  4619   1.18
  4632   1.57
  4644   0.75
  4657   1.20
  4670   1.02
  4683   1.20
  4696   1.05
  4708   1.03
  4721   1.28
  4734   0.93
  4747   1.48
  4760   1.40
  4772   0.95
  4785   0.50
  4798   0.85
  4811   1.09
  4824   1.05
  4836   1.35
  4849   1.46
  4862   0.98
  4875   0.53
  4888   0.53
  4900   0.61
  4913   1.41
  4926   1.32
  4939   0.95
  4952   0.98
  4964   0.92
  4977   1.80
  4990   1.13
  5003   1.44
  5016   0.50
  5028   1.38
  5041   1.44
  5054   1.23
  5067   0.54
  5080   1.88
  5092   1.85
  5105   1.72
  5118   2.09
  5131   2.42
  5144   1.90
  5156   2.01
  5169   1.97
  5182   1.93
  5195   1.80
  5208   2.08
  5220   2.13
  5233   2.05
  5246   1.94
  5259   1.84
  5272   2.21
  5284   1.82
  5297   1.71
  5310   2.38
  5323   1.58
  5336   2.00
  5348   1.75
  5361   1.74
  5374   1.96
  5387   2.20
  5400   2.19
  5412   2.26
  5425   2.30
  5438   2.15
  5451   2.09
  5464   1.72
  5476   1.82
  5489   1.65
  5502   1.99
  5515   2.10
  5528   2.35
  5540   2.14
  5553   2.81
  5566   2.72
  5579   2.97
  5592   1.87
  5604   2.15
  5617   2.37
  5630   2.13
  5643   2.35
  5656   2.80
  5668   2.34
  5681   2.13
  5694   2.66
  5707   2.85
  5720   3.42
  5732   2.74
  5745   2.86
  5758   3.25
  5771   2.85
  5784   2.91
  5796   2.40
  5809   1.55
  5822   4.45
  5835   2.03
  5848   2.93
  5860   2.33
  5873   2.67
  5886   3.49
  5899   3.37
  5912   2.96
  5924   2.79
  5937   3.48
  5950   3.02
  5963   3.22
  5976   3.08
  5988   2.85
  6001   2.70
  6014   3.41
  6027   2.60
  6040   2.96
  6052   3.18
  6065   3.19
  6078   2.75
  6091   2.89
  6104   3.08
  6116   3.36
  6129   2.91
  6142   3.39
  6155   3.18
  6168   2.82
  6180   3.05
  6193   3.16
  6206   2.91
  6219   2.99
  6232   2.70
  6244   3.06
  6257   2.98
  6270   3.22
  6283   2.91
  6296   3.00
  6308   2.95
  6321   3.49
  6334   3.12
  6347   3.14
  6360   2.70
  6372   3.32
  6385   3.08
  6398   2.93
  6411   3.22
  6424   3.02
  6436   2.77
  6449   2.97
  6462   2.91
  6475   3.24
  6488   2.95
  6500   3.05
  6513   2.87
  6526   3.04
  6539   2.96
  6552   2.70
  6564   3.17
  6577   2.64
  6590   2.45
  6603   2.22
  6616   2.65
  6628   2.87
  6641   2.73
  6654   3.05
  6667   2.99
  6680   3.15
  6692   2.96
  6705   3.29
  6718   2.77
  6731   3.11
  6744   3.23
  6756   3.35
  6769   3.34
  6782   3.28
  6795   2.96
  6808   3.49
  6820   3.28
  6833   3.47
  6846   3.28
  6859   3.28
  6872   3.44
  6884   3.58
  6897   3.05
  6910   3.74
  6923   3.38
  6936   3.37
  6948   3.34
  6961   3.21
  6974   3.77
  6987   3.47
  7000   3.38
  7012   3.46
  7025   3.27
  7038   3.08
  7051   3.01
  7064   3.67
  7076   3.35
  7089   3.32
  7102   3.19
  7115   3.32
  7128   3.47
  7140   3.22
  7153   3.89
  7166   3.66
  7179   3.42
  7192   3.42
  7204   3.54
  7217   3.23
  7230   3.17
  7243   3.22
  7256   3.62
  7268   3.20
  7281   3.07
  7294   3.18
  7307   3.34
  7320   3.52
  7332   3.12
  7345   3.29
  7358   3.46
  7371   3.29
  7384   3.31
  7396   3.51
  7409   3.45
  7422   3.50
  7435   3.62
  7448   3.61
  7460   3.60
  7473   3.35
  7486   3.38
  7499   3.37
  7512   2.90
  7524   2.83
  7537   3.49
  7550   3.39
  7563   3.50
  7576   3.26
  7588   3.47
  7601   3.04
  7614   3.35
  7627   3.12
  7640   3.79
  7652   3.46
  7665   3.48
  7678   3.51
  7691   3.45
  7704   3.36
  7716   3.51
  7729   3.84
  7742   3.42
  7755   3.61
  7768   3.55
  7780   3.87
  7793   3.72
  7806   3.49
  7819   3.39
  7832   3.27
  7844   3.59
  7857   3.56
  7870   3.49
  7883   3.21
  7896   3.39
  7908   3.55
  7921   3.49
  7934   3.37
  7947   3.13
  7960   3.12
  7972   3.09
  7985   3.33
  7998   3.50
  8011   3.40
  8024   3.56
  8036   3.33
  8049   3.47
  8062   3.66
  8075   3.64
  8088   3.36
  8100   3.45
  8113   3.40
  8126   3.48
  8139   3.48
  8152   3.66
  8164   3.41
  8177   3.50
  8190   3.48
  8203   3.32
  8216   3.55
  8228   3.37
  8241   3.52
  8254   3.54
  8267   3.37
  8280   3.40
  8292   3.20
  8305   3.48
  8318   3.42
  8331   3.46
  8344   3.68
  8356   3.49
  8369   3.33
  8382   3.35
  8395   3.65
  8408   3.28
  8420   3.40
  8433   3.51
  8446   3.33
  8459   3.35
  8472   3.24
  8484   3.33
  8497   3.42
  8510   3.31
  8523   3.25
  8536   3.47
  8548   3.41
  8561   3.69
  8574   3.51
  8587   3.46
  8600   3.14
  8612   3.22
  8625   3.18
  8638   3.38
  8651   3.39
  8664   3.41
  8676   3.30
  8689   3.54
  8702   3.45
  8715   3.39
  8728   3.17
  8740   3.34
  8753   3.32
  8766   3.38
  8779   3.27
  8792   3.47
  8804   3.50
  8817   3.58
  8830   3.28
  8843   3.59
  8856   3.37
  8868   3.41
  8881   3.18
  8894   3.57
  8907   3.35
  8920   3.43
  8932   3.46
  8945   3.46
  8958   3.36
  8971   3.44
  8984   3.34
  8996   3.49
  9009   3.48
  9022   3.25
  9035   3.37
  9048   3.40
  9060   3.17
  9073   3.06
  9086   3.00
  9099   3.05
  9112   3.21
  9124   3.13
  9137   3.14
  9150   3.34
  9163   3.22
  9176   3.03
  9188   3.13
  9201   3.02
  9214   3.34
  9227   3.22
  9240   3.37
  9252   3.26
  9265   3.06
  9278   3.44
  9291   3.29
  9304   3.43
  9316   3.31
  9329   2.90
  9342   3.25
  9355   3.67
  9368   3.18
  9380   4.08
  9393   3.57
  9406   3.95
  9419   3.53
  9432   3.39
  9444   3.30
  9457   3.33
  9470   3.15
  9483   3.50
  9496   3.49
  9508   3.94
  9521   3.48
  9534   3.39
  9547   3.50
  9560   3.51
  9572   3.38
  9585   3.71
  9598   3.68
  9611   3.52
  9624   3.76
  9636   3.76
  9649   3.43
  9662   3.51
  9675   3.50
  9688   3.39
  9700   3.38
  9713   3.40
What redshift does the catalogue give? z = 0.276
